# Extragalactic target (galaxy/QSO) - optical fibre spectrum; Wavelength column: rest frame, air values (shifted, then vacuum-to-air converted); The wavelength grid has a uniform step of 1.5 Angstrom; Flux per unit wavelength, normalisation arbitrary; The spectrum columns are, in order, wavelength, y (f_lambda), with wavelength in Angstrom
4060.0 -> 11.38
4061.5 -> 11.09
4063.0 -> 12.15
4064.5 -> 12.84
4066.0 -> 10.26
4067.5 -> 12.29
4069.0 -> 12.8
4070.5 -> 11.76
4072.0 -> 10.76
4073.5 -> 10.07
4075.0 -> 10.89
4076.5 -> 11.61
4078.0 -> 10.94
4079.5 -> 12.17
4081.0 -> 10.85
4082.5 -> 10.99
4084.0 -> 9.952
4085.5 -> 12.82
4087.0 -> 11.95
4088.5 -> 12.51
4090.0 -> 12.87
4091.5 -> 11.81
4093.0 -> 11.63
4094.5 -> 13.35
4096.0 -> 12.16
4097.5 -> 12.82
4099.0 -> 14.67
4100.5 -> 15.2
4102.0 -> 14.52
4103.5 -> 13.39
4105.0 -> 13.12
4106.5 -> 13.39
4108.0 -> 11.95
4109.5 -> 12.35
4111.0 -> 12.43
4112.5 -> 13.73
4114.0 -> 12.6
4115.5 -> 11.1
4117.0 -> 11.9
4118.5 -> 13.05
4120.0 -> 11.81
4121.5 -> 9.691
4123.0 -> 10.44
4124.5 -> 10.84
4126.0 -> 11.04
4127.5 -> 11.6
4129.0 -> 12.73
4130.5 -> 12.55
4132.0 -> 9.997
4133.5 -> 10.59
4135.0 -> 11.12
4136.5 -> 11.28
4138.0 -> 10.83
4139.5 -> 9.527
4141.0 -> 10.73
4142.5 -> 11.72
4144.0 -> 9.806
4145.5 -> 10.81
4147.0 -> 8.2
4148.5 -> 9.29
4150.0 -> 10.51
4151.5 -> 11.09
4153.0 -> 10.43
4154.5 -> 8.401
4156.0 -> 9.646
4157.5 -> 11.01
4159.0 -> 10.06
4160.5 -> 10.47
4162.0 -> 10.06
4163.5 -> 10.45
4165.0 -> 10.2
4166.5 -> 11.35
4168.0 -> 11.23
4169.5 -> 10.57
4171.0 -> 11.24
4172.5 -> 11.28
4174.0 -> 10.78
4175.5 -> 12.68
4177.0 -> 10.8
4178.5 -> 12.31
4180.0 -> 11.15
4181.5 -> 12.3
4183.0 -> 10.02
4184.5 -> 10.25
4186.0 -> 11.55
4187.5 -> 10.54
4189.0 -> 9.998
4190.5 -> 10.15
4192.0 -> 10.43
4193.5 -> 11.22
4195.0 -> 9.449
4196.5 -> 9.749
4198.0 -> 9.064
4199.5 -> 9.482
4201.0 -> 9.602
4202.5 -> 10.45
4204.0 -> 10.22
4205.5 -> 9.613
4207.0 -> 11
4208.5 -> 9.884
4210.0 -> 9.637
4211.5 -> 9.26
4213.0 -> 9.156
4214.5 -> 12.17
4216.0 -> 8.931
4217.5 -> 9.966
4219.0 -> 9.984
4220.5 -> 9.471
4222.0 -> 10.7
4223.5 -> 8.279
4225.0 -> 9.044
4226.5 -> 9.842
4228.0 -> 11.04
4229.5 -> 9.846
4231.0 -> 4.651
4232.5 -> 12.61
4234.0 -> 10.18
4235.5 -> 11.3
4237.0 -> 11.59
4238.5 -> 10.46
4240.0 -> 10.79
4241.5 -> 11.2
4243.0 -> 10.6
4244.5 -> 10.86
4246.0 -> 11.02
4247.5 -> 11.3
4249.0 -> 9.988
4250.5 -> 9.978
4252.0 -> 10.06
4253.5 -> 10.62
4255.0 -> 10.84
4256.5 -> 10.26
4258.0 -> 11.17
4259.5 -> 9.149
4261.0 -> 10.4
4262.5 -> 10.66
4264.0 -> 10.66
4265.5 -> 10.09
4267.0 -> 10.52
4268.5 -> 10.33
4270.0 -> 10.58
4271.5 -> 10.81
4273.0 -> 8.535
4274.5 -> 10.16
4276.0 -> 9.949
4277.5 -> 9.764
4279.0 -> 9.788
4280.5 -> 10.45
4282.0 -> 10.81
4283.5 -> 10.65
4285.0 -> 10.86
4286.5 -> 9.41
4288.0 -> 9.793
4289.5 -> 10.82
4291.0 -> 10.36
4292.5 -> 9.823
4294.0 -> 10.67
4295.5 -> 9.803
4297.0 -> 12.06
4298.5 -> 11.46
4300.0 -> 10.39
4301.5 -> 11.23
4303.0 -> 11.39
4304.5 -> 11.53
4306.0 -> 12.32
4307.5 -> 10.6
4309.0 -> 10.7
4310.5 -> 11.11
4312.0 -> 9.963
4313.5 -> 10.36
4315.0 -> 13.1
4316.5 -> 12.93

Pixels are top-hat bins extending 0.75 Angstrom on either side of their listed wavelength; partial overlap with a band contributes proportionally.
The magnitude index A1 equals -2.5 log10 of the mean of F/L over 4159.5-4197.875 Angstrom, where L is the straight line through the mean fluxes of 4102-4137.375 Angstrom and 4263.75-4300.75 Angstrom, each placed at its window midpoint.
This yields 0.06 mag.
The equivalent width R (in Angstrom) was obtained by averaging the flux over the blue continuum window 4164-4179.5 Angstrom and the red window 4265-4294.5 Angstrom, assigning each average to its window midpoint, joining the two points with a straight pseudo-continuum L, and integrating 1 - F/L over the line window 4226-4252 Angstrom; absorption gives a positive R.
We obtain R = 0.4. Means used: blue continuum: 11.2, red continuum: 10.2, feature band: 10.4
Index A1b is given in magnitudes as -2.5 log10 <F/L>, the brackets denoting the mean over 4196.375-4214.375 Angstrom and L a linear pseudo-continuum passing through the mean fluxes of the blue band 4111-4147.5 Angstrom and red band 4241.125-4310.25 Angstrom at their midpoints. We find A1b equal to 0.11 mag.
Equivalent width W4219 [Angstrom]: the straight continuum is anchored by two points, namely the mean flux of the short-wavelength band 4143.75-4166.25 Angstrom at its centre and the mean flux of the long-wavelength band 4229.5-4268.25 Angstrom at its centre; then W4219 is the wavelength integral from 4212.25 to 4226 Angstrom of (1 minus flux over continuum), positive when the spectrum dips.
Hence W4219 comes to 0.75 Angstrom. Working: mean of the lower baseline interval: 10.1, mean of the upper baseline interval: 10.4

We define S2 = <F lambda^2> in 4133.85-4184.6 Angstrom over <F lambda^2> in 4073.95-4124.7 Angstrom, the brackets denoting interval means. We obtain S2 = 0.90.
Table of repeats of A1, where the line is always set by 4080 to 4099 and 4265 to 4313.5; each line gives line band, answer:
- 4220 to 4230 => 0.13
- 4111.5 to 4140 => 0.04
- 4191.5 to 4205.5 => 0.13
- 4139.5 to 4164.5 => 0.14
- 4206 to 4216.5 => 0.11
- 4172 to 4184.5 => 0.00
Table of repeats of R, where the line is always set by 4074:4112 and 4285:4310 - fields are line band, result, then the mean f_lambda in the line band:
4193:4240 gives 6.1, 9.94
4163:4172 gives 0.7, 10.9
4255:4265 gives 0.6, 10.4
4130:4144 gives 1.4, 10.8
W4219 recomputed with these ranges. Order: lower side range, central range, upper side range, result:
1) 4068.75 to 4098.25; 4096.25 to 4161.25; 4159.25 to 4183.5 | -0.4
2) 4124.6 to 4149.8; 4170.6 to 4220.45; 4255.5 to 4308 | 1.1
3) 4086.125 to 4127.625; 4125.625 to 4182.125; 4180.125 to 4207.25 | 2.4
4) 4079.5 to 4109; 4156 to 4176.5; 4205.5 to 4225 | 0.2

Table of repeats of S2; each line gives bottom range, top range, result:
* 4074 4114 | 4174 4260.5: 0.88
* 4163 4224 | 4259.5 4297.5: 1.03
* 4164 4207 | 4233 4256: 1.04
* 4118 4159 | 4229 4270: 1.03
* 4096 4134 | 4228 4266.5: 0.90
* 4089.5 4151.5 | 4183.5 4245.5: 0.90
